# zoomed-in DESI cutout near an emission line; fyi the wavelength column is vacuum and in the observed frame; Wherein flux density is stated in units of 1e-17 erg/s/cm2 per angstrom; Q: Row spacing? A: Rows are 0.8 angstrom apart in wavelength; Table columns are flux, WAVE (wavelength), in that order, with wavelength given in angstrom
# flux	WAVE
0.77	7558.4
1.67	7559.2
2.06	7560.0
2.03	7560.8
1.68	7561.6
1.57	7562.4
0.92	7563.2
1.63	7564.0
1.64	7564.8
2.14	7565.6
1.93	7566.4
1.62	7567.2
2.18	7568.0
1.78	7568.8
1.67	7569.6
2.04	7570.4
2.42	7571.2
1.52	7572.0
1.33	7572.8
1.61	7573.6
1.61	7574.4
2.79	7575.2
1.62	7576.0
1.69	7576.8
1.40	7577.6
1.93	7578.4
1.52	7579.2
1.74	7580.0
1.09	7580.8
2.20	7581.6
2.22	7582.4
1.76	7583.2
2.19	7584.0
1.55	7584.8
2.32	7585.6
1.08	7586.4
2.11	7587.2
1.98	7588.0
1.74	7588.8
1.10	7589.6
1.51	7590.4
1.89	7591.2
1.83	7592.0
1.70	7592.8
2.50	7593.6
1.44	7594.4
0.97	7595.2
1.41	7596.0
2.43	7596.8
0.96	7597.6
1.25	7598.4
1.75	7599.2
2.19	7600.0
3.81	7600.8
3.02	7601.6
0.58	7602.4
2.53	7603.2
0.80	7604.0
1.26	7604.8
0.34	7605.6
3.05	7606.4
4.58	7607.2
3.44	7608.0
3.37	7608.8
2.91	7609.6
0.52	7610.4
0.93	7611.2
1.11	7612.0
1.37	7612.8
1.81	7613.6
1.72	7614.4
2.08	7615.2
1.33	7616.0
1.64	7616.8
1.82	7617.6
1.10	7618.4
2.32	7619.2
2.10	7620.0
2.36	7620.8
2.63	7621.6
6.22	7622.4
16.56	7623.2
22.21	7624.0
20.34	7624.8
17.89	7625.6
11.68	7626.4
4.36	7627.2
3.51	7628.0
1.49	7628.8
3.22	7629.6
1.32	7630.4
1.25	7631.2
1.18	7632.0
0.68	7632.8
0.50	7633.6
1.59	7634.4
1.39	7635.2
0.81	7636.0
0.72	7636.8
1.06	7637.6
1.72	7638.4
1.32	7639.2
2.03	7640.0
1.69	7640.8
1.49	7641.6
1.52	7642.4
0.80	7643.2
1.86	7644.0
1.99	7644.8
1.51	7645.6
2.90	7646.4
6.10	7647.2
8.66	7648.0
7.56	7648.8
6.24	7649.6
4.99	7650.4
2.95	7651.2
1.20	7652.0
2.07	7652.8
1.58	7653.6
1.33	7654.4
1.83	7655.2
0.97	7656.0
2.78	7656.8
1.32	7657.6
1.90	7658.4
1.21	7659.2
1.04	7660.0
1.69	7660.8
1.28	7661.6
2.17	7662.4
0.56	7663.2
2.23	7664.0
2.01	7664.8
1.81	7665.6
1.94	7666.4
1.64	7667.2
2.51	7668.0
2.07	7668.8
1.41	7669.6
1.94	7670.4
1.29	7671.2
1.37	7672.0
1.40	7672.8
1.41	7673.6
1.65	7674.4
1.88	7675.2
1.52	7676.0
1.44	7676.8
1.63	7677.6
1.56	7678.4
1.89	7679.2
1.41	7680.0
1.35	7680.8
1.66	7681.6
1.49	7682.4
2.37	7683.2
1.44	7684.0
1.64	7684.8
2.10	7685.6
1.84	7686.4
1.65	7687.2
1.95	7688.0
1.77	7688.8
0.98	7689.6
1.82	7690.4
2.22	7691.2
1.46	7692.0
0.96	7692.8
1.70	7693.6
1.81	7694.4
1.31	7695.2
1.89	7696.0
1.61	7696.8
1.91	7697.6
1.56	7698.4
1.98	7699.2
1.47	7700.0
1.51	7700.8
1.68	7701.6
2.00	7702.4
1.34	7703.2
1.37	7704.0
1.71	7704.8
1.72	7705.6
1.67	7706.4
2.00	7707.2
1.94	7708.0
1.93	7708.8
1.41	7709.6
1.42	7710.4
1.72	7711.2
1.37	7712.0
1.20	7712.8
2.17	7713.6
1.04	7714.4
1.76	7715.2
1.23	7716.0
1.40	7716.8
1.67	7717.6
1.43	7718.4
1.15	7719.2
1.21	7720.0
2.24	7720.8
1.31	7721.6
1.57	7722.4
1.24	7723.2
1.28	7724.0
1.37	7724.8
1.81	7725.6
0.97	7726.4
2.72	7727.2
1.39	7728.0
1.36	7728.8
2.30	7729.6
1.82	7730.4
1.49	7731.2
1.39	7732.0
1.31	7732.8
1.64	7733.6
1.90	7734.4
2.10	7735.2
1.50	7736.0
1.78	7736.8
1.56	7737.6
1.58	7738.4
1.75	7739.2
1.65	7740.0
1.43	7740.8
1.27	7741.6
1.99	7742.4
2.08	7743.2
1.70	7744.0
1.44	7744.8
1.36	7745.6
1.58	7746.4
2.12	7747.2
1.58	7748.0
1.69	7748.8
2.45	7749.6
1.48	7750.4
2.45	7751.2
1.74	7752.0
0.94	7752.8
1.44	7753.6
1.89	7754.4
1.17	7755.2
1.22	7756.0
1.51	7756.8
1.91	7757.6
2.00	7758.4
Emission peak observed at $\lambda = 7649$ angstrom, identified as [N II] 6583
